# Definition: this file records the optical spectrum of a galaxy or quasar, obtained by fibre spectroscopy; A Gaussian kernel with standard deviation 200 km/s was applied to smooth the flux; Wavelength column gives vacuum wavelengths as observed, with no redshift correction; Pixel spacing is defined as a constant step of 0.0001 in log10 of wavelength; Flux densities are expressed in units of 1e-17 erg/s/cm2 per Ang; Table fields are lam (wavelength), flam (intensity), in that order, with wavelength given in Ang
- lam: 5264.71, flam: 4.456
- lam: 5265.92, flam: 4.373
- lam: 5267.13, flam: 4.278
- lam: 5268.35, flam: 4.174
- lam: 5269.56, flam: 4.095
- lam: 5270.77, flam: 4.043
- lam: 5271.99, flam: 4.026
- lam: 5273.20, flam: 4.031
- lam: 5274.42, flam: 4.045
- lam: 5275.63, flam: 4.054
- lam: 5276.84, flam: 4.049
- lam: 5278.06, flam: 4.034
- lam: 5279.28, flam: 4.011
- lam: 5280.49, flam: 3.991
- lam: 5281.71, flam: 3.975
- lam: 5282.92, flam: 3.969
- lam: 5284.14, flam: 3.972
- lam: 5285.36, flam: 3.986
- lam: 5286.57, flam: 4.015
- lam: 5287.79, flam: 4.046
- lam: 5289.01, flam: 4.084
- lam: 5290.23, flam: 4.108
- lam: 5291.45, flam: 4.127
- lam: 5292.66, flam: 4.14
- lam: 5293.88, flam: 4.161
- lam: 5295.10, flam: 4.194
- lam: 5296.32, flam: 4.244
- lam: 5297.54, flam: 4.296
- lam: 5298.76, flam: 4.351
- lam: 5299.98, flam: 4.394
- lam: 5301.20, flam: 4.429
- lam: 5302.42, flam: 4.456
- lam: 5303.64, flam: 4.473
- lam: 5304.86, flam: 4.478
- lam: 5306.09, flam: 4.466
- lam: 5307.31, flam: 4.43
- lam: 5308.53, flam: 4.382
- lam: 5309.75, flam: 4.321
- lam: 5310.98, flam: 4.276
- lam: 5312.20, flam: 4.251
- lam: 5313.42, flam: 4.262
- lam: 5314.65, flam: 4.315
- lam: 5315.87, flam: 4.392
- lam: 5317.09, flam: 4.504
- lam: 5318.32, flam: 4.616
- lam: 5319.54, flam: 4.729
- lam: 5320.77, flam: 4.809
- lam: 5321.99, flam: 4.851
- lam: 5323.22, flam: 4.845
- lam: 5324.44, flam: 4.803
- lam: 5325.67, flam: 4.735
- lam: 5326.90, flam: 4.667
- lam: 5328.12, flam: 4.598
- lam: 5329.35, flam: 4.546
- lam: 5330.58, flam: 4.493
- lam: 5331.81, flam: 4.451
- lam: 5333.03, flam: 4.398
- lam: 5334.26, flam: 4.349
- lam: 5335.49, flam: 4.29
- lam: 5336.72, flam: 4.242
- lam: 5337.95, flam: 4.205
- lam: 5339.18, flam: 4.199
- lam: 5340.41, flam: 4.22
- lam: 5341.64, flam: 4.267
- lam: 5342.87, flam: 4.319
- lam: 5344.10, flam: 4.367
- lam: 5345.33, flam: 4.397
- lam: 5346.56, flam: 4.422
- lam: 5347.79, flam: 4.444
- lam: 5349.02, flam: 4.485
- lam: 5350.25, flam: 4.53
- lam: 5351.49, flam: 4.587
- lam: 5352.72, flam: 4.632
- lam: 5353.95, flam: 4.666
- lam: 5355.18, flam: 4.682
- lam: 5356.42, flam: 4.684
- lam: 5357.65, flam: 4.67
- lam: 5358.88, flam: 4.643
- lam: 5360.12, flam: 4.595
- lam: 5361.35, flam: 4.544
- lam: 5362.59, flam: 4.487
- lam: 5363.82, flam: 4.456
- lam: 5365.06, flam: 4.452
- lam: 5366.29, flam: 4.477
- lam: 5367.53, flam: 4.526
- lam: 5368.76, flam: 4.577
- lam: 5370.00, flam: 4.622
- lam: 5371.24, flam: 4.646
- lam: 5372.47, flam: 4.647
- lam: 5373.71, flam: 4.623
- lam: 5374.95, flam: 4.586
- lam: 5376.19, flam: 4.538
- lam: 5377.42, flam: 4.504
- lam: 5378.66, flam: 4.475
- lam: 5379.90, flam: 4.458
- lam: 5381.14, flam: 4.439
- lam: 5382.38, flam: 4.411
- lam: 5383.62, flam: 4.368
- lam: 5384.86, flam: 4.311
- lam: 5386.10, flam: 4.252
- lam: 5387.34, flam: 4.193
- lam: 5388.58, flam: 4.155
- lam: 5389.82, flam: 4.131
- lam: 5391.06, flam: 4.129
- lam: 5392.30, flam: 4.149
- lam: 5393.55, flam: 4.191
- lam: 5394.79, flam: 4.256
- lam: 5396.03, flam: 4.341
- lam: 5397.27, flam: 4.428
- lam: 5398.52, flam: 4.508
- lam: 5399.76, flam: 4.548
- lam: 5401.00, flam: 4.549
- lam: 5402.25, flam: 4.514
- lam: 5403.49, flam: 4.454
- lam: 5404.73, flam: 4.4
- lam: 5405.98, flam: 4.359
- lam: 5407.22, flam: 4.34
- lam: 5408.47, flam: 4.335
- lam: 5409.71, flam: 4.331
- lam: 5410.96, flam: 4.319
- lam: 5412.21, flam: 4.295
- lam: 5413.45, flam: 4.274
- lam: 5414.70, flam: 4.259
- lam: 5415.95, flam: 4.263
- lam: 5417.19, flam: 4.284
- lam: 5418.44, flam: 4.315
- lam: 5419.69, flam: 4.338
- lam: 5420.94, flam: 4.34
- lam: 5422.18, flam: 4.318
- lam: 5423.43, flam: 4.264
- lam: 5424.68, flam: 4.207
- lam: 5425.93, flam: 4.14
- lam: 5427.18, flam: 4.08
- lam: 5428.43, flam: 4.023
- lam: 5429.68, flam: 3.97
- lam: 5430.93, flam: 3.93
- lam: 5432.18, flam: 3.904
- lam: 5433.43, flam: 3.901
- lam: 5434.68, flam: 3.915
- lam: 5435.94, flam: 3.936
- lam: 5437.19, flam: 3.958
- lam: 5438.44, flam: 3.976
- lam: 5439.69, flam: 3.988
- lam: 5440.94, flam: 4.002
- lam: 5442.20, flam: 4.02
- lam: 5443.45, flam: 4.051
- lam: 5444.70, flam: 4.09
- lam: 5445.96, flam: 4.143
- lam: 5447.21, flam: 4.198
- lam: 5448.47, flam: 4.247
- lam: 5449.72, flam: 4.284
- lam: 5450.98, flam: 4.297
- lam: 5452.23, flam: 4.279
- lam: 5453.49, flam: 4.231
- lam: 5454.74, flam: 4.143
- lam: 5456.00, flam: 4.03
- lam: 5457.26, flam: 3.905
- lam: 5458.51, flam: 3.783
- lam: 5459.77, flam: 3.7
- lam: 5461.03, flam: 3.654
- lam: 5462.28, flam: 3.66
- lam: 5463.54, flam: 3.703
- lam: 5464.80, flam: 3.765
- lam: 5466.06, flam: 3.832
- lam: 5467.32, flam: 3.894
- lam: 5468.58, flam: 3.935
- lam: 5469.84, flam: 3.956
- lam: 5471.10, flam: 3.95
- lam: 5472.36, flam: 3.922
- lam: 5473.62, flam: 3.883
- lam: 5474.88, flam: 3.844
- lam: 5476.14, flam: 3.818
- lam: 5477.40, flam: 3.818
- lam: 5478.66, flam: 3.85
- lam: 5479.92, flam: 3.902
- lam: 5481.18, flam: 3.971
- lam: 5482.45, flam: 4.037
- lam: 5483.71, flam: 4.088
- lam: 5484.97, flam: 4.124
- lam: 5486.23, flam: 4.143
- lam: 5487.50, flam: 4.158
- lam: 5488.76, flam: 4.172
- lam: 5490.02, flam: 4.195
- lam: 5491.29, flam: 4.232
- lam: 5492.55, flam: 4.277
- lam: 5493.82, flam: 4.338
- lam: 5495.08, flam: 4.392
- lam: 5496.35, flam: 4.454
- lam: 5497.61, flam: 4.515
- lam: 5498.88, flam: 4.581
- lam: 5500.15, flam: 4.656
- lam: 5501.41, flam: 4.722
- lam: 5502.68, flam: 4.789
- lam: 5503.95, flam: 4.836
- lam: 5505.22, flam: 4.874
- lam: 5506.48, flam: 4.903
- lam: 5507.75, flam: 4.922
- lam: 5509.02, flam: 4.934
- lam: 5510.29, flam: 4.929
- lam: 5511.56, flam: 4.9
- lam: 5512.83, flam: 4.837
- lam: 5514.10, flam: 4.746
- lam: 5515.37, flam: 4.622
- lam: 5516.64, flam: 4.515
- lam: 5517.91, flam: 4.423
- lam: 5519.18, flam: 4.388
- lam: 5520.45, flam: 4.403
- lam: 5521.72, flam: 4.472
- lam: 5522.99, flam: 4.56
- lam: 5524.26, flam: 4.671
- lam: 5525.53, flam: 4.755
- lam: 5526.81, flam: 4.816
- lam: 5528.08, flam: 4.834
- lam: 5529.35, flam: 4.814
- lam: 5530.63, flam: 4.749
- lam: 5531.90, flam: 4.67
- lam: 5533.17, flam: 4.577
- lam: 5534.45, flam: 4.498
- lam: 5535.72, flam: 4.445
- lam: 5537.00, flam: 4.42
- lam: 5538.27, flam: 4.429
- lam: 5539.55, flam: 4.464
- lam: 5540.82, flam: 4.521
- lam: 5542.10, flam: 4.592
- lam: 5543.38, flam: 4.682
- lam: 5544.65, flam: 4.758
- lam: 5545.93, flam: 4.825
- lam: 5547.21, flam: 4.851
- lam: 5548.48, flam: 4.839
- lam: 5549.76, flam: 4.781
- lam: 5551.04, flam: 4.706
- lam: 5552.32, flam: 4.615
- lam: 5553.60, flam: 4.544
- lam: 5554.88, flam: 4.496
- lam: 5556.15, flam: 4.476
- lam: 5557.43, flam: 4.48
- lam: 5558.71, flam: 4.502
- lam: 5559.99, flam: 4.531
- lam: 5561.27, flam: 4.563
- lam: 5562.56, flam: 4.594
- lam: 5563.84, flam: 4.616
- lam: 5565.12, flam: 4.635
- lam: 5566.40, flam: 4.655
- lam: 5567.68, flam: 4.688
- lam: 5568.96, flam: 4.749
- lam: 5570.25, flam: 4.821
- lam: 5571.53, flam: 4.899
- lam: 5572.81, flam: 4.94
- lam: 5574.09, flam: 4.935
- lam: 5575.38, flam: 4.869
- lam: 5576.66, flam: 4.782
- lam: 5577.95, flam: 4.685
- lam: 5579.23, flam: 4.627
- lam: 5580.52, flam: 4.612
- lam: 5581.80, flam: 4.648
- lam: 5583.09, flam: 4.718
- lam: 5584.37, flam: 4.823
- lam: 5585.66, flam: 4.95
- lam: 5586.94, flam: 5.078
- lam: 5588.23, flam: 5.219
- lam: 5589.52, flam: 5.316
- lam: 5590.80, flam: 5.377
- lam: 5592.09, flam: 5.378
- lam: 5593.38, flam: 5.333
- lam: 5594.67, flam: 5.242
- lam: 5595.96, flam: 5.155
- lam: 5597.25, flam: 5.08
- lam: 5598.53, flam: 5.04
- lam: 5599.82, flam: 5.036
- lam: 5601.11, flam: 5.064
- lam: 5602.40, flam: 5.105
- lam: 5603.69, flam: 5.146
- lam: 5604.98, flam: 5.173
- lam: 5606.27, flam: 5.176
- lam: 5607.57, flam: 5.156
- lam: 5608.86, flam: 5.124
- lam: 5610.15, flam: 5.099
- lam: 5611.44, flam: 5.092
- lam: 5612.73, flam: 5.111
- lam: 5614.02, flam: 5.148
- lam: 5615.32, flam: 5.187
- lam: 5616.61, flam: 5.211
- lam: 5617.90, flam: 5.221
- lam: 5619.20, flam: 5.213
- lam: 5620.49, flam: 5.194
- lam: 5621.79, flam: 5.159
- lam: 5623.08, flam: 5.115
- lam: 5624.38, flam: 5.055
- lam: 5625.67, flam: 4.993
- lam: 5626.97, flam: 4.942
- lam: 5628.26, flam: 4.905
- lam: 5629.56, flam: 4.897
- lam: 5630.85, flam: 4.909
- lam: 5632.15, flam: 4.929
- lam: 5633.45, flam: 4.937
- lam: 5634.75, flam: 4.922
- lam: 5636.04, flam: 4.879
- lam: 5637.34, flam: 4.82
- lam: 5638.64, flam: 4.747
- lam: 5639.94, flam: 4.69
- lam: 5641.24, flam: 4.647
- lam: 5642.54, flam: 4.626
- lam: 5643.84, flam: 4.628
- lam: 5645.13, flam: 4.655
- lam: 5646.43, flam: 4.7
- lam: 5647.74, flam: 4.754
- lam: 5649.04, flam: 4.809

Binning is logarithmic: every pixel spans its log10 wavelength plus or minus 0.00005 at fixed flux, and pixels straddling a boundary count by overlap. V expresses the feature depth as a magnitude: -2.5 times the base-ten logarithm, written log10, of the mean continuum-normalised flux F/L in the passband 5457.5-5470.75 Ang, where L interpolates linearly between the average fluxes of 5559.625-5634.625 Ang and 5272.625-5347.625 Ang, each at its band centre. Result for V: 0.227 mag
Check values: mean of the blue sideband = 4.32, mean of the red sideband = 4.98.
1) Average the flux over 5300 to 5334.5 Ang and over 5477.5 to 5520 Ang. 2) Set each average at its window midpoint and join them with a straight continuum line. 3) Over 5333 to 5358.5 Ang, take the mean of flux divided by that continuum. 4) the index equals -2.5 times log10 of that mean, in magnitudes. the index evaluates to 0.02 mag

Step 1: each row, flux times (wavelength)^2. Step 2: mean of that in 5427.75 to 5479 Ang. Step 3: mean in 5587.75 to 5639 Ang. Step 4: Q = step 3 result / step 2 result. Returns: 1.4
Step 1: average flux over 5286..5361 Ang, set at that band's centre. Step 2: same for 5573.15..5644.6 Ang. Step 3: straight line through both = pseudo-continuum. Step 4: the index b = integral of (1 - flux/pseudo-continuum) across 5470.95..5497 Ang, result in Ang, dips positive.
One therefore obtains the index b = 3.7 Ang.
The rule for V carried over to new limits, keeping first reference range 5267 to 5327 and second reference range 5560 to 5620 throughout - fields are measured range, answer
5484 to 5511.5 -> 0.05 mag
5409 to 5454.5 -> 0.11 mag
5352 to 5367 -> -0.04 mag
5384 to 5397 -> 0.07 mag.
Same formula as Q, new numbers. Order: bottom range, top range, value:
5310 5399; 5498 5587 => 1.13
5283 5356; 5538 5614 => 1.22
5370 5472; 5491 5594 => 1.17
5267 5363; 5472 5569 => 1.12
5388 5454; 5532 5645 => 1.23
